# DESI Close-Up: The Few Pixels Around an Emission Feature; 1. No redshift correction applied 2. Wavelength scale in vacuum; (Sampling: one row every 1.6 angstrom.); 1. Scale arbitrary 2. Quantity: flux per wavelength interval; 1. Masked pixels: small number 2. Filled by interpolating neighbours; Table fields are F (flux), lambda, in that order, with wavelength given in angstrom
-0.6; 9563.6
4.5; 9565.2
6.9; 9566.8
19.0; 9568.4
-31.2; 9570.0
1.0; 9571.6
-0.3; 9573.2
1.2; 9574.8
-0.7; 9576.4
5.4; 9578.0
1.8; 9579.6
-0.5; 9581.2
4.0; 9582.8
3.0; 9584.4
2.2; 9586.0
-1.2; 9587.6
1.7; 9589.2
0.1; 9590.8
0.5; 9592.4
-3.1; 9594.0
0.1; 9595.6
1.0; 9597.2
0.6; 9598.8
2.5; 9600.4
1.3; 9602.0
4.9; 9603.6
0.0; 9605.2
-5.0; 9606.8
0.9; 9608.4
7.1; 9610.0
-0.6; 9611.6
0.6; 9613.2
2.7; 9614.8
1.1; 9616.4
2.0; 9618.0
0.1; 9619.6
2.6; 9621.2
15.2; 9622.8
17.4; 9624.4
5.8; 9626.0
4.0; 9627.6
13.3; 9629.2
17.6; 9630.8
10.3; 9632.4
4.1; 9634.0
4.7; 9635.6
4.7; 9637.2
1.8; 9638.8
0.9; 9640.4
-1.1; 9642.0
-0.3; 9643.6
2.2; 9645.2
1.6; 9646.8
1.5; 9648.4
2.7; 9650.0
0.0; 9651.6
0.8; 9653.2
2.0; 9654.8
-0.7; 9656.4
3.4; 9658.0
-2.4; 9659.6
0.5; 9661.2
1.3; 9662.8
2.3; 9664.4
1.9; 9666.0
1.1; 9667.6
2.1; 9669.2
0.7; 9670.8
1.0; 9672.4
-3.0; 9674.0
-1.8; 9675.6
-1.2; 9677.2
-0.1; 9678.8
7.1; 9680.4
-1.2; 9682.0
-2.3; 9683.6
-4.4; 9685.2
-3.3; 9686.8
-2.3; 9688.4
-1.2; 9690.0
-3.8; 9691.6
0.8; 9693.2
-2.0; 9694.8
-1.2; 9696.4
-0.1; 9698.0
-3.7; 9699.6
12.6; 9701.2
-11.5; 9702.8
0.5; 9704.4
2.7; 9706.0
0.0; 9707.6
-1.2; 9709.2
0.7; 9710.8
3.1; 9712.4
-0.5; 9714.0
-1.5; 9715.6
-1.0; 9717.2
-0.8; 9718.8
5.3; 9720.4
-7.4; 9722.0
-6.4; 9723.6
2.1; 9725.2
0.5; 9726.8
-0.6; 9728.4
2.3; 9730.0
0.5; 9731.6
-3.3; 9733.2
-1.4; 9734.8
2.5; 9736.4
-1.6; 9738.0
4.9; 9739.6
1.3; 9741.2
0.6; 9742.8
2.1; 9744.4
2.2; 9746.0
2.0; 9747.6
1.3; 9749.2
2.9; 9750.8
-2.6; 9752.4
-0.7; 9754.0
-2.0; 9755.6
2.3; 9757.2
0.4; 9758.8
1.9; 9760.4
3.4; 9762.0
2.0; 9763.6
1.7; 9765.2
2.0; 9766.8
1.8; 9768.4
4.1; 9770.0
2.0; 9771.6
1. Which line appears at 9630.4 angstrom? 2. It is [O II] 3727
